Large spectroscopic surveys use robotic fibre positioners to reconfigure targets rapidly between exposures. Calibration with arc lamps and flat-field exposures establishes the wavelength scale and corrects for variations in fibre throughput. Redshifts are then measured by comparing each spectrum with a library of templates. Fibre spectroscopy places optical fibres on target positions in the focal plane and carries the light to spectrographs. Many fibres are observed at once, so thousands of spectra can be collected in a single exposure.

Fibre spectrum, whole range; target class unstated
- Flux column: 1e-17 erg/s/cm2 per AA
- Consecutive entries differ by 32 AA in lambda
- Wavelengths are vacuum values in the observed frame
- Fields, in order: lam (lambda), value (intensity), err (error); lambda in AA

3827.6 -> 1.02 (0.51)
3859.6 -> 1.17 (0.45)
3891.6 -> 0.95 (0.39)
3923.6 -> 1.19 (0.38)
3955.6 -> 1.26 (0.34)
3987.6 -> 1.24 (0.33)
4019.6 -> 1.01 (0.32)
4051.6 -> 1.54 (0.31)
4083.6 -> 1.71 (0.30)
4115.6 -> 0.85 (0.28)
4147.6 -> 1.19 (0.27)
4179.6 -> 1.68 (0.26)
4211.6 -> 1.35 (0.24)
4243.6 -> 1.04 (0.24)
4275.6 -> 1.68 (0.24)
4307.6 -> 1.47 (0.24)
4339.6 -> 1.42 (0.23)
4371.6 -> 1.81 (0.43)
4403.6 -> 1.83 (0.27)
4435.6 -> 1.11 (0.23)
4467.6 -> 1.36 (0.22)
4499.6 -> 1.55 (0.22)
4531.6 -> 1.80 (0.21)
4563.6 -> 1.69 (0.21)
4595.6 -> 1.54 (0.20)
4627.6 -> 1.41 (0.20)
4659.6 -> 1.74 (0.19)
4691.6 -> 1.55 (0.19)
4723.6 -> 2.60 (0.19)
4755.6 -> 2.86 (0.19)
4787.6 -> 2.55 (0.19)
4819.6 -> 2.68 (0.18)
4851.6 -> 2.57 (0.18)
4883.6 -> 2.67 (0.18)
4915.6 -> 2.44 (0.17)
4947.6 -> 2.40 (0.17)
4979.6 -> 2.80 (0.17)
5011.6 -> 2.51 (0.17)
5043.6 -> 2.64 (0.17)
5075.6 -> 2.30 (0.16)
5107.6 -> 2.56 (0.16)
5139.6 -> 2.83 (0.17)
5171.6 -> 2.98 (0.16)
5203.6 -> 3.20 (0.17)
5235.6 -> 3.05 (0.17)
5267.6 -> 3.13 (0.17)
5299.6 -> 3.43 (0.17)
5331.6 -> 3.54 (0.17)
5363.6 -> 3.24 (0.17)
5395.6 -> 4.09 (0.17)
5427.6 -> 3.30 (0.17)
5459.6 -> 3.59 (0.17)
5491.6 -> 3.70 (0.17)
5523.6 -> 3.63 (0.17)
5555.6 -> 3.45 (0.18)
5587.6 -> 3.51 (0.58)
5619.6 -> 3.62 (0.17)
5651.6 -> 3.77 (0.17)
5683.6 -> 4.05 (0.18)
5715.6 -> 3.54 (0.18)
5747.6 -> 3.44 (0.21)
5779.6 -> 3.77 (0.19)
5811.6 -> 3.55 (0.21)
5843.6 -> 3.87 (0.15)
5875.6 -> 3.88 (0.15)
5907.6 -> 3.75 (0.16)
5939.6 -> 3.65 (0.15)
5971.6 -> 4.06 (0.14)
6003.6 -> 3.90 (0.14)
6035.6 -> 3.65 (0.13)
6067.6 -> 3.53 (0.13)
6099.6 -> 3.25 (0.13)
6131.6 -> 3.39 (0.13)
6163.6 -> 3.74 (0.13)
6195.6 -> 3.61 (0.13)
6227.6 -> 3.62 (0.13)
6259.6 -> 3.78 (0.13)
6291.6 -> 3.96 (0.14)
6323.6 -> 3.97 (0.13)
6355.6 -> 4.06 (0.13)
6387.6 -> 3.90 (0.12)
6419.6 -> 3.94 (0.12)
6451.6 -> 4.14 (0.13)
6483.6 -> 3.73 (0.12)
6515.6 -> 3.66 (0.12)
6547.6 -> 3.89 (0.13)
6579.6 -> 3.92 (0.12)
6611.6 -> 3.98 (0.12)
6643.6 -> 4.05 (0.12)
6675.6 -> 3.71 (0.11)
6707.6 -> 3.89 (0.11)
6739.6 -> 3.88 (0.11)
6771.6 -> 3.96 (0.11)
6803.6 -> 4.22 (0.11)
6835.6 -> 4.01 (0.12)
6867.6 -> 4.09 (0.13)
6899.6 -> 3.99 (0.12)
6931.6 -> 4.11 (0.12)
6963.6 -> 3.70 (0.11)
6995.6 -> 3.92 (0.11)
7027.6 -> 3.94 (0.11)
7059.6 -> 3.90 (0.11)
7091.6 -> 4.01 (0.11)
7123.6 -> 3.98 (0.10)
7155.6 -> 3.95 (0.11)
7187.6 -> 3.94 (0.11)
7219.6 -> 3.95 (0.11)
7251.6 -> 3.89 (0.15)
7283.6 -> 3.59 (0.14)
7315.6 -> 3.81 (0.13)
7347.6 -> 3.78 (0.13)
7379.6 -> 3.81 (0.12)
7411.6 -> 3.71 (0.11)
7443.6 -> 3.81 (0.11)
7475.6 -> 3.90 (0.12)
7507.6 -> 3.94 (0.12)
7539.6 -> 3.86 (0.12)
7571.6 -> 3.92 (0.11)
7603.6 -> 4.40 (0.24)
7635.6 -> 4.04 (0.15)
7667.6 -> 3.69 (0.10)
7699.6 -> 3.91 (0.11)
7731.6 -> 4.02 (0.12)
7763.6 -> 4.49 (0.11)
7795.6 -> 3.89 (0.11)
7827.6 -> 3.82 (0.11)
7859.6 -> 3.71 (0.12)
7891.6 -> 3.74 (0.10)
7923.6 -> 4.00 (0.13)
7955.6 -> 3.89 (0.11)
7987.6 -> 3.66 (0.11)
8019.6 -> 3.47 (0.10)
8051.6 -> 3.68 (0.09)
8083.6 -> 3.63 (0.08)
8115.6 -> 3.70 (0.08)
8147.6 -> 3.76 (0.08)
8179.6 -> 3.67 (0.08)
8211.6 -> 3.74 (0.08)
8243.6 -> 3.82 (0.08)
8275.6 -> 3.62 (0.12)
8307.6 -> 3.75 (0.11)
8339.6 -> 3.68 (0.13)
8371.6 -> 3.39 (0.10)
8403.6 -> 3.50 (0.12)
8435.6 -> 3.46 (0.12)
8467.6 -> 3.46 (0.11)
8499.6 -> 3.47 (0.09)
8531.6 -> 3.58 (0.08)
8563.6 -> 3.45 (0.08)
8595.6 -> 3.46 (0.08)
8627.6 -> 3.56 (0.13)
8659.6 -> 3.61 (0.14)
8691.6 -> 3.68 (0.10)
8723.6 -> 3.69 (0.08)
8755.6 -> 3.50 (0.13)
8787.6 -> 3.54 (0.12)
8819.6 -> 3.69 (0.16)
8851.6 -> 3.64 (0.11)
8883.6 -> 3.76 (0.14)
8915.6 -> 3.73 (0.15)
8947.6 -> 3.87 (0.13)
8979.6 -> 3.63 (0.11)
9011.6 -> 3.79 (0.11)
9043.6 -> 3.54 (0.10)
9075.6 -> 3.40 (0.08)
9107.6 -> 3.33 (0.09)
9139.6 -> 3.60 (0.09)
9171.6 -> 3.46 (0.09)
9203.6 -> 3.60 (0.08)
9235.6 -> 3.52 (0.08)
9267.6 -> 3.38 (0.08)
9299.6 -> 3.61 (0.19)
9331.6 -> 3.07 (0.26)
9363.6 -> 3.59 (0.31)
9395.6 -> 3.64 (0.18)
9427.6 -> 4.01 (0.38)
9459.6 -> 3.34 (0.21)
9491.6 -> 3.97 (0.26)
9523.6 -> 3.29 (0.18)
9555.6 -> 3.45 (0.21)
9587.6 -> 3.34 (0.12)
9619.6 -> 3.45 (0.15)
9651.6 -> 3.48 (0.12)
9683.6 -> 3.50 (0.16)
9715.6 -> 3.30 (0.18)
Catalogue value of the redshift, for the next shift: 0.18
